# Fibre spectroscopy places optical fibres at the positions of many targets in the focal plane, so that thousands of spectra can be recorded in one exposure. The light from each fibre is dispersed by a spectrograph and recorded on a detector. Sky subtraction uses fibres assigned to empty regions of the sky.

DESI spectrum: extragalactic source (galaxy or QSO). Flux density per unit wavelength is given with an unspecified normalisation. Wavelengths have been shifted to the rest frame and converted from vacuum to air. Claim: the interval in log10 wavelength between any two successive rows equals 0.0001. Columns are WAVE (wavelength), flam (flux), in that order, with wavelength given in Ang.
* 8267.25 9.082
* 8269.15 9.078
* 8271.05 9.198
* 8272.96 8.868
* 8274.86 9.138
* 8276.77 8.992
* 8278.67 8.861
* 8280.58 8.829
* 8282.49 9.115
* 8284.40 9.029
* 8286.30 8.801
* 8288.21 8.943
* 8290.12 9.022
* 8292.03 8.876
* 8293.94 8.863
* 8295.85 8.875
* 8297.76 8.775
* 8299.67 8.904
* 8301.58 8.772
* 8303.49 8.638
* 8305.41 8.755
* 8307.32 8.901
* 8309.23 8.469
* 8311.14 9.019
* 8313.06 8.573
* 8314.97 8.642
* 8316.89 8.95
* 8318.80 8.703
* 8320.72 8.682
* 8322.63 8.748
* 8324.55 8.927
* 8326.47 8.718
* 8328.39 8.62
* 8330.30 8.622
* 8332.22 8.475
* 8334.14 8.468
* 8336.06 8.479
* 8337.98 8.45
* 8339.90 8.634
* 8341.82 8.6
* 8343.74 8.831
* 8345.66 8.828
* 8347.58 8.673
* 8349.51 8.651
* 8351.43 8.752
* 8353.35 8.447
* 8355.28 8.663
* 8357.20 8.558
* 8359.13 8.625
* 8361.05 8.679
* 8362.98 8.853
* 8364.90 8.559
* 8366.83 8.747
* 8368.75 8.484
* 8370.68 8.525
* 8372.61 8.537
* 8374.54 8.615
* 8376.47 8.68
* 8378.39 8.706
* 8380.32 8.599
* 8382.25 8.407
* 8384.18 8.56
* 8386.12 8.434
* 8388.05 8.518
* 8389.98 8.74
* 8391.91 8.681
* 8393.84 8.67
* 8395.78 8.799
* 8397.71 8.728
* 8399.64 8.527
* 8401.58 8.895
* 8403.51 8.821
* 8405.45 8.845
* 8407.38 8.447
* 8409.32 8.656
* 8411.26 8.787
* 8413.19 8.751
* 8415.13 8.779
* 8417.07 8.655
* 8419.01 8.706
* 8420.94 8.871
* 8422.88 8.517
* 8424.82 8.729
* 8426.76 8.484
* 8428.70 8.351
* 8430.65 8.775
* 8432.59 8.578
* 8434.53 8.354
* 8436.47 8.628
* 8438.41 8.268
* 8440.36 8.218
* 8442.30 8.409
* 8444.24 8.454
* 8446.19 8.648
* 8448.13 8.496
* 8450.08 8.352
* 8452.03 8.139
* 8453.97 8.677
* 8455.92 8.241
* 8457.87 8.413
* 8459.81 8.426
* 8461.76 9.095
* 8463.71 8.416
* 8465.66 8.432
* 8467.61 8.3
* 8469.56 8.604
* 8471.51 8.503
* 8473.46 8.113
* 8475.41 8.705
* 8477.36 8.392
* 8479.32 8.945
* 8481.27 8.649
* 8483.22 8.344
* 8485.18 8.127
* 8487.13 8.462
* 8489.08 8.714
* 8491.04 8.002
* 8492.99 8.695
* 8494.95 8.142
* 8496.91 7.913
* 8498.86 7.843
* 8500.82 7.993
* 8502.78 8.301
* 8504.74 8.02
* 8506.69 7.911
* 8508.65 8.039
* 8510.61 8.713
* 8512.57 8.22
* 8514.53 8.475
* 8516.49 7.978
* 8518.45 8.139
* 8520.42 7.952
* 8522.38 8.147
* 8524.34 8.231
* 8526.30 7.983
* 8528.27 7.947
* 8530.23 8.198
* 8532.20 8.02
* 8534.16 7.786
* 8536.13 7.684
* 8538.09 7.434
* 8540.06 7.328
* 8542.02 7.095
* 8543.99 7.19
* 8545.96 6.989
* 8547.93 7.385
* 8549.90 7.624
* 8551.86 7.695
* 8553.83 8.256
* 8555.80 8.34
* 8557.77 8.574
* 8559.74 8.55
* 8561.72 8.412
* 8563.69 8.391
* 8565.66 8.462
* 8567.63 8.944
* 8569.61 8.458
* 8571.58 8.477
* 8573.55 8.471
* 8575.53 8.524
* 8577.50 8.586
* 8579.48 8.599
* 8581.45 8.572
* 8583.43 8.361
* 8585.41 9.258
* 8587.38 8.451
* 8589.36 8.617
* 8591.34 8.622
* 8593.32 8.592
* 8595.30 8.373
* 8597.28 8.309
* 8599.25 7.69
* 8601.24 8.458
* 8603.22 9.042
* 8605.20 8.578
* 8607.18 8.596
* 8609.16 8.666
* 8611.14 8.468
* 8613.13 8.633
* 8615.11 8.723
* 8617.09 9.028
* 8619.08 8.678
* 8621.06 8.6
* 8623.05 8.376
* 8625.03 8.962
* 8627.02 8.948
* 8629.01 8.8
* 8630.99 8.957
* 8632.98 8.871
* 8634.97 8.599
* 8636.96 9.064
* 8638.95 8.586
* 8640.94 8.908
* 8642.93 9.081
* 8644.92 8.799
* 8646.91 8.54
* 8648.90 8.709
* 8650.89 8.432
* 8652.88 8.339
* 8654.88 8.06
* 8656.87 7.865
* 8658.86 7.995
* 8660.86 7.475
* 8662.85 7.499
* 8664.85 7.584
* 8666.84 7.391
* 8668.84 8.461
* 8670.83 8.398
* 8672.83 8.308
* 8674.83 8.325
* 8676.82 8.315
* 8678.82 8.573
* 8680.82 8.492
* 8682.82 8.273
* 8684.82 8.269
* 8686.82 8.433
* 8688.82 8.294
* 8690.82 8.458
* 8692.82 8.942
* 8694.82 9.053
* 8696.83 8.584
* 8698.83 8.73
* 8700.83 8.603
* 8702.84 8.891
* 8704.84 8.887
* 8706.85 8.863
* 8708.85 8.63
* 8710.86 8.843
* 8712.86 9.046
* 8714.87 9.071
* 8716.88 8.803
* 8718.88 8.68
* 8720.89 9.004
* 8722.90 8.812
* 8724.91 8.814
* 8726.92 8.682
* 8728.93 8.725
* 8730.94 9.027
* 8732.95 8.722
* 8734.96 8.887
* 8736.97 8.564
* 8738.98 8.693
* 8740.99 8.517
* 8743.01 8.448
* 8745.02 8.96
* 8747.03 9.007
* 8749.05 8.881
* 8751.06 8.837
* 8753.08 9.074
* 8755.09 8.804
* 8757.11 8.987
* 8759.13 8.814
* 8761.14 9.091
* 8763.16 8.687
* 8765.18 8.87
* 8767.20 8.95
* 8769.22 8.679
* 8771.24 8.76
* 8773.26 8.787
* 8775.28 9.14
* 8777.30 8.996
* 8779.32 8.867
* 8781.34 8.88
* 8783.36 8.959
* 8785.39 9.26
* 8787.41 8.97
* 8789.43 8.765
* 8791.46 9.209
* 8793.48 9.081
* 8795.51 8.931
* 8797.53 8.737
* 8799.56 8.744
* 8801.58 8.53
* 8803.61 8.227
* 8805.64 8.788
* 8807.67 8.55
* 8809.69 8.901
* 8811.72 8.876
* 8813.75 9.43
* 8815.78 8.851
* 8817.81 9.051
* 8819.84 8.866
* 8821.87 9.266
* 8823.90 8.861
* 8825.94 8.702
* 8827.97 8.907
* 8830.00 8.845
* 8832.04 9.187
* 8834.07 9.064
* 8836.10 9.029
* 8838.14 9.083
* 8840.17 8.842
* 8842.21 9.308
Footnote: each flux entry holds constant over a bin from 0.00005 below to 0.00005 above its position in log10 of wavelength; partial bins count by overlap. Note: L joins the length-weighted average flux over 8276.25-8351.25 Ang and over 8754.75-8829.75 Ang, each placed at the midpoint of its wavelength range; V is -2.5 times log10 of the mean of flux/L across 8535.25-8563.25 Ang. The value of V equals 0.14 mag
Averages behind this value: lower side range 8.76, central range 7.77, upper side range 8.89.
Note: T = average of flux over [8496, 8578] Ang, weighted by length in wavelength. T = 8.06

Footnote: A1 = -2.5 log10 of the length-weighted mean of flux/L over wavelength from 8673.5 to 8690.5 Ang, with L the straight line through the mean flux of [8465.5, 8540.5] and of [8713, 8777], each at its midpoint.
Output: 0.04 mag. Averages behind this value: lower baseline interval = 8.19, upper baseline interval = 8.84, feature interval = 8.37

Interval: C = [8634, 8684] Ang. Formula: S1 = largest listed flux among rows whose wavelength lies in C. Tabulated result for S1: 9.081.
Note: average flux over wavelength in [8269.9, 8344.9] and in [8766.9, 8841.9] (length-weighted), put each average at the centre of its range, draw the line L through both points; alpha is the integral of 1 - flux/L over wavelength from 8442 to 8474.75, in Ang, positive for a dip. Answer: 1.4 Ang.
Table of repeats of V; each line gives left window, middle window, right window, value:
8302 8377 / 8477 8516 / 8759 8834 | 0.06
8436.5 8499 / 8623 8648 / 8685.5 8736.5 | -0.02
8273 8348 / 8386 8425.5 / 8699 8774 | 0.01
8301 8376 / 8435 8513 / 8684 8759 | 0.04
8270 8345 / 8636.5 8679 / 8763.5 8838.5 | 0.07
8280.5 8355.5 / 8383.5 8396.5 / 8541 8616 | 0.00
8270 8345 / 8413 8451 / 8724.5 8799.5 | 0.03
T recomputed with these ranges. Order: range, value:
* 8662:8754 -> 8.62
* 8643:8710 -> 8.39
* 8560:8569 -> 8.54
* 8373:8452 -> 8.6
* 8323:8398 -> 8.63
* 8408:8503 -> 8.47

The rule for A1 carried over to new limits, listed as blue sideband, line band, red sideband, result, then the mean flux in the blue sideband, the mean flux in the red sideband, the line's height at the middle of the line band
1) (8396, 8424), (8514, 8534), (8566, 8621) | 0.071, 8.72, 8.58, 8.63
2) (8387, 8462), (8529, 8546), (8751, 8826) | 0.150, 8.59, 8.89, 8.68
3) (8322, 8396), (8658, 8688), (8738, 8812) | 0.086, 8.63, 8.84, 8.79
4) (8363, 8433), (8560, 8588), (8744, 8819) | 0.024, 8.65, 8.89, 8.76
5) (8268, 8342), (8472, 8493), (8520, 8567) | -0.042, 8.8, 7.91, 8.14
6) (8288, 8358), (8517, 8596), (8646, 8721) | 0.048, 8.71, 8.44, 8.54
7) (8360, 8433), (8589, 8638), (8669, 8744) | 0.001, 8.65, 8.66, 8.66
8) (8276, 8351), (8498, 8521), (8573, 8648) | 0.072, 8.76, 8.66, 8.69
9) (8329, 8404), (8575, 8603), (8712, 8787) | 0.031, 8.63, 8.86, 8.76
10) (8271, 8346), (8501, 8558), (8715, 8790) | 0.118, 8.78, 8.85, 8.82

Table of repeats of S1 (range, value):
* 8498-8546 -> 8.713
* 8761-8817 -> 9.43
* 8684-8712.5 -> 9.053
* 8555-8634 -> 9.258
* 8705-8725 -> 9.071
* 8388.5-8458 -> 8.895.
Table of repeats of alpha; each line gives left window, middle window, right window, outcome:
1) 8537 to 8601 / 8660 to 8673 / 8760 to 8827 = 1.0 Ang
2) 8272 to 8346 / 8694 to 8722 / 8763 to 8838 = 0.1 Ang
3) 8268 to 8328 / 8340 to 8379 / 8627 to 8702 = 0.6 Ang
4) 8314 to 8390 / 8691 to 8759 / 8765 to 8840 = 0.3 Ang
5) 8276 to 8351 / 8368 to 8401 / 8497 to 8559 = -0.5 Ang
